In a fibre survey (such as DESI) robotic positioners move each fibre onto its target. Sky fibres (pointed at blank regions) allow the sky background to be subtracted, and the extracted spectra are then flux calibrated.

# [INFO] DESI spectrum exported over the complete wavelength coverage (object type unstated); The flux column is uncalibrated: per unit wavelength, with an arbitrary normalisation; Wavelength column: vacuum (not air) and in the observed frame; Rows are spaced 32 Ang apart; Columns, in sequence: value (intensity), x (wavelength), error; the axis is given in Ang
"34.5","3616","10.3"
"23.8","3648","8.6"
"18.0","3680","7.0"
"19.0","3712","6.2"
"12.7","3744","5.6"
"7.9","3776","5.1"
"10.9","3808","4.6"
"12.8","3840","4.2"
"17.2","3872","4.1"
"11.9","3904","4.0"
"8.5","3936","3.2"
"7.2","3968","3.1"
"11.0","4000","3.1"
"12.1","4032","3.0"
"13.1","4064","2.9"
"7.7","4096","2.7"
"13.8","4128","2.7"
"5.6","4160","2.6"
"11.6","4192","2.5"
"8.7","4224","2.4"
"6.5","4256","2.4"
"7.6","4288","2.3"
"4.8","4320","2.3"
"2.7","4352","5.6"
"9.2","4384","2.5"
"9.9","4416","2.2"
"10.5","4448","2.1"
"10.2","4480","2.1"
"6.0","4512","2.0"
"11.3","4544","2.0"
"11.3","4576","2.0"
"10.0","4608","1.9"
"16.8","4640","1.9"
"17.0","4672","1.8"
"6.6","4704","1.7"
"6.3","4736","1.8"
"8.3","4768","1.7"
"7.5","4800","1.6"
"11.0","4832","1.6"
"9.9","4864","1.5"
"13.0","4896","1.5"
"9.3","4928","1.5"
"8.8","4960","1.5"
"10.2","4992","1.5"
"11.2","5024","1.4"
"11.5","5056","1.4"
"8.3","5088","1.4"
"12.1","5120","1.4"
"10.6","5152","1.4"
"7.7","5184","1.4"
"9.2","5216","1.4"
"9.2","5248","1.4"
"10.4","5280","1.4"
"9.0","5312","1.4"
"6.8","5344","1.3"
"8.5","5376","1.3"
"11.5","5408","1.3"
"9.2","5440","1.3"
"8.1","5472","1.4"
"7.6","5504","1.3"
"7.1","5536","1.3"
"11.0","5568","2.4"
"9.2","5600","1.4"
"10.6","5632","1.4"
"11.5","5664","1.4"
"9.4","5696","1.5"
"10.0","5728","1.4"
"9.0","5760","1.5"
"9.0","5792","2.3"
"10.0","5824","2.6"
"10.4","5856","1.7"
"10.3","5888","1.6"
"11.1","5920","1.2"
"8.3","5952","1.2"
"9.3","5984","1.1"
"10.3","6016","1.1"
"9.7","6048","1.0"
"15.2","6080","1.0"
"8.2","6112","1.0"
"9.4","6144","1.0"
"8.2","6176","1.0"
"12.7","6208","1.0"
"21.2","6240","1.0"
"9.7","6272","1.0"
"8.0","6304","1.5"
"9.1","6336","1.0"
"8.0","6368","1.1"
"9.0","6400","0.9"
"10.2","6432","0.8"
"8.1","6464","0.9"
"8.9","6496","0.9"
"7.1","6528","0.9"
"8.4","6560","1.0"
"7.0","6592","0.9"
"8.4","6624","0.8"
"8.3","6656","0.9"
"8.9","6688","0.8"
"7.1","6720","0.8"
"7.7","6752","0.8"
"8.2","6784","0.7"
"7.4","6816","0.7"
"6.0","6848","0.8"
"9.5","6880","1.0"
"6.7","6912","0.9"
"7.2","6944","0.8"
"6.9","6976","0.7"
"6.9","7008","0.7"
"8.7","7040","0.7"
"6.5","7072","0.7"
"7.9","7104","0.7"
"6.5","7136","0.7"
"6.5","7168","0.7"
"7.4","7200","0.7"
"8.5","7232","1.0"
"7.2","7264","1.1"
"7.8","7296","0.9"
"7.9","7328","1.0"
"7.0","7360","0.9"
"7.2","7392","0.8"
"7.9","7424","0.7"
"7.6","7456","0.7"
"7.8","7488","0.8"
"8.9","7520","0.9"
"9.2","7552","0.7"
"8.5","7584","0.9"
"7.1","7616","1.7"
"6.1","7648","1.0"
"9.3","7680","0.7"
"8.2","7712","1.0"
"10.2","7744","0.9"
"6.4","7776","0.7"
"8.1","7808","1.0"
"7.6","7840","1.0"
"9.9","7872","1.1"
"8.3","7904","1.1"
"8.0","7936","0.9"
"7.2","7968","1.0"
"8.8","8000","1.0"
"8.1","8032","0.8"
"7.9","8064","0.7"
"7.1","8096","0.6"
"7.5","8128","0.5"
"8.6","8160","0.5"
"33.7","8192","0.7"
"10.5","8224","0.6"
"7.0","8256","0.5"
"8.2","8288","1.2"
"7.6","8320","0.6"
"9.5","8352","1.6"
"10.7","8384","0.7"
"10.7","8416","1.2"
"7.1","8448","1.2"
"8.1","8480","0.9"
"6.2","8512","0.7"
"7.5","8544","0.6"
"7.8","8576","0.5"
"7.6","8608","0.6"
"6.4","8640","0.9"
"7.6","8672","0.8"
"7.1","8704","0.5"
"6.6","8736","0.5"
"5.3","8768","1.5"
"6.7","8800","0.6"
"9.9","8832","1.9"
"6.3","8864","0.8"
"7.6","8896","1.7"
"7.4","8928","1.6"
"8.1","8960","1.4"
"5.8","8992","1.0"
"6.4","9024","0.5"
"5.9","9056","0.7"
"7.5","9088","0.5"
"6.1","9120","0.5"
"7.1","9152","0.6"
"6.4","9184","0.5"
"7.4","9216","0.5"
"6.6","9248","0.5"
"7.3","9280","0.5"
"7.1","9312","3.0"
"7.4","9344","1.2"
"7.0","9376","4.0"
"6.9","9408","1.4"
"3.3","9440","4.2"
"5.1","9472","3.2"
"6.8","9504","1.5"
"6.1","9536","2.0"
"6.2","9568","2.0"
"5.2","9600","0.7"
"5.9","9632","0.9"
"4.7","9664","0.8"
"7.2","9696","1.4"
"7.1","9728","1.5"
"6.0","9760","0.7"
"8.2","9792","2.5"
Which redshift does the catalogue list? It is 0.25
